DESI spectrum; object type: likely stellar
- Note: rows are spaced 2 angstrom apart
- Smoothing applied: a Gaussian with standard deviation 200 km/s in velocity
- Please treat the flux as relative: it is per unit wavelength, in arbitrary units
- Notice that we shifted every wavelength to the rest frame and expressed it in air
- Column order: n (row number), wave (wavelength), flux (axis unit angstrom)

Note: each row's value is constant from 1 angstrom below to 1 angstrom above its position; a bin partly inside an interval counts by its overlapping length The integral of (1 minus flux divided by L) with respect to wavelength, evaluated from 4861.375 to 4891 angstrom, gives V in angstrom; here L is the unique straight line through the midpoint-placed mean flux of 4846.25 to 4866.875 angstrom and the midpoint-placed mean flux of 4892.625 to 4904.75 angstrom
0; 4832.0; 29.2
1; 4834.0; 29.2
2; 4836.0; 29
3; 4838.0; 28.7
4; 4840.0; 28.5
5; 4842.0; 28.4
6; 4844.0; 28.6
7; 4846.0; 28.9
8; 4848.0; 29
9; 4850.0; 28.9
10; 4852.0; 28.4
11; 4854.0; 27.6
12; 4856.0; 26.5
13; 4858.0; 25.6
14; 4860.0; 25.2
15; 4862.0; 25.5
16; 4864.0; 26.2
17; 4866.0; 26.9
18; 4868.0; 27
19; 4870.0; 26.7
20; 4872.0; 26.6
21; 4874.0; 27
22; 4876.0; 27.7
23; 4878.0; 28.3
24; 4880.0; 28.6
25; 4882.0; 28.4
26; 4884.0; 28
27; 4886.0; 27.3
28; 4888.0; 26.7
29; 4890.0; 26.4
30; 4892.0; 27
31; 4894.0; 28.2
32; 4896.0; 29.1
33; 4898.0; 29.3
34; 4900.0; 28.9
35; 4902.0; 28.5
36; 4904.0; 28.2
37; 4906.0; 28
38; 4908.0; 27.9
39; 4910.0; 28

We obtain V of 0.67 angstrom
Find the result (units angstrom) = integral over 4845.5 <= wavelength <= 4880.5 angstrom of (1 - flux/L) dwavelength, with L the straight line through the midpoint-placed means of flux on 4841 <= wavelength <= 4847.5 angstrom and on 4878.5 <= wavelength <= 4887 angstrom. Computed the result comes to 1.44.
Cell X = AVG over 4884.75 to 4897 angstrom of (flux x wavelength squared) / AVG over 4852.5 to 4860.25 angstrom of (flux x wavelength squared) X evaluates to 1.05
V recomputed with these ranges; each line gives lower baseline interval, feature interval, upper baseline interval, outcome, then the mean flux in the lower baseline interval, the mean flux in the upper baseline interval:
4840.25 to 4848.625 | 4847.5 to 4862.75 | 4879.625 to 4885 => 0.8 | 28.7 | 28.3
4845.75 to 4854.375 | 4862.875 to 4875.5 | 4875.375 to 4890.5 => 0.6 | 28.6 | 27.7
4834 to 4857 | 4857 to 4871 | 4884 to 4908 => 1.0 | 28.4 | 28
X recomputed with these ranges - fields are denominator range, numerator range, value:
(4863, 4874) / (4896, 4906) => 1.09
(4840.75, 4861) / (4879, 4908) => 1.03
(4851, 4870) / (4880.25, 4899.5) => 1.06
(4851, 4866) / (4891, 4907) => 1.09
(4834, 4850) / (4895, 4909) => 1.02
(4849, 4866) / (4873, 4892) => 1.04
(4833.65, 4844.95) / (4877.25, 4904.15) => 1.00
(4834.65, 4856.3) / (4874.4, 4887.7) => 1.00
